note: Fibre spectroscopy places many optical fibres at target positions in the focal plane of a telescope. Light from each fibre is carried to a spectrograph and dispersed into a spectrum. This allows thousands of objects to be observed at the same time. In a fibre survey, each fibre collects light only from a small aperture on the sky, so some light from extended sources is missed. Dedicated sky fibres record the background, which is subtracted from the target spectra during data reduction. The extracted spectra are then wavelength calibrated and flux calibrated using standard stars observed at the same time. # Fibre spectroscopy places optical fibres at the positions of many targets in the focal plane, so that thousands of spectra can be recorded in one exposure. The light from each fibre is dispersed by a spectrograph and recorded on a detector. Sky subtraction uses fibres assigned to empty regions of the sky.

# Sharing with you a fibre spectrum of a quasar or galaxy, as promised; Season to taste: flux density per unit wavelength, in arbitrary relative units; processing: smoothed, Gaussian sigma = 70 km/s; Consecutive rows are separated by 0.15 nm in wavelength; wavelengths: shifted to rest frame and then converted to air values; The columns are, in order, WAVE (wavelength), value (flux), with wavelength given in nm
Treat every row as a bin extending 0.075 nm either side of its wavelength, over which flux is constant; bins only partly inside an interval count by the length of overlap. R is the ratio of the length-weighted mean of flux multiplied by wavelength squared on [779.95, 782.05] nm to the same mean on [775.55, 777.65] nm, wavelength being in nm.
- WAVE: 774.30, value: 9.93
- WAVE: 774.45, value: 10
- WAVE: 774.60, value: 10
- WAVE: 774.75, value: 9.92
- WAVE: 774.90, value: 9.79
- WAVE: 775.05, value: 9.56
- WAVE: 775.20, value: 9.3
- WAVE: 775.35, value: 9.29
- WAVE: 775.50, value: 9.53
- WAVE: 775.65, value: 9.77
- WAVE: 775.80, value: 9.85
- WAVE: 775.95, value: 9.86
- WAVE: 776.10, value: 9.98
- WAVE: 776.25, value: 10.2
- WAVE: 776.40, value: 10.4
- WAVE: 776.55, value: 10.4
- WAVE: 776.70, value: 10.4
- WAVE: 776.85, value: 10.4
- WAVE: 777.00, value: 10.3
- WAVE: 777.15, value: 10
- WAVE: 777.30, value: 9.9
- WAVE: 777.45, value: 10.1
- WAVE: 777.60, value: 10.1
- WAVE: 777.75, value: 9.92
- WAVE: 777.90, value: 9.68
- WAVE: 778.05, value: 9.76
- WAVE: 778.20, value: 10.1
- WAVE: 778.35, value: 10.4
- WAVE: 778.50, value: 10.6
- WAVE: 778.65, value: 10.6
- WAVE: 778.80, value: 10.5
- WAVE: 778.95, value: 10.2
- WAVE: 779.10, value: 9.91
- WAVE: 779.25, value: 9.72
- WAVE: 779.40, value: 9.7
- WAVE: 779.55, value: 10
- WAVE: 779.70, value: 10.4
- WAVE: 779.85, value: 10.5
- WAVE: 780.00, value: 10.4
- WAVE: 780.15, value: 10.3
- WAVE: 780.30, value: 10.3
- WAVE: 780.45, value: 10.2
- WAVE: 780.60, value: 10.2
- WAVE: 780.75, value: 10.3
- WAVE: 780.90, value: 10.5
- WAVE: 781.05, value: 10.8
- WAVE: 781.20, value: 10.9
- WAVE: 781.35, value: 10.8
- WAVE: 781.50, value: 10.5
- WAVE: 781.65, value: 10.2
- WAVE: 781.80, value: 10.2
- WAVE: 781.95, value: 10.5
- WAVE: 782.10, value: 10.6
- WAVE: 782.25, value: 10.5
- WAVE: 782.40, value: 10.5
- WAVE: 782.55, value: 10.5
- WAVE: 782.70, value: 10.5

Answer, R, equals 1.04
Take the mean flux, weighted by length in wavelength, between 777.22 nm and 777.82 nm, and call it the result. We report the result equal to 10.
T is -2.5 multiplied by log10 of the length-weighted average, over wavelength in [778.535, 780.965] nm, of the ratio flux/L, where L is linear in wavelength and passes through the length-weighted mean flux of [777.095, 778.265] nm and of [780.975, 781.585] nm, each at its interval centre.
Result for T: 0.02 mag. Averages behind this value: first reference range 9.94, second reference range 10.7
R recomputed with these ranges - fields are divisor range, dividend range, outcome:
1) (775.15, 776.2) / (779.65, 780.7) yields 1.08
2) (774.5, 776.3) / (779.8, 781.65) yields 1.09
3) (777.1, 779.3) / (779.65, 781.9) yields 1.04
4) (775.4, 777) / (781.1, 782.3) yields 1.06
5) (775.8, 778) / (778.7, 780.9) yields 1.02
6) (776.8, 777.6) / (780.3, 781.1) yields 1.03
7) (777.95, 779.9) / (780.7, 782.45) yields 1.04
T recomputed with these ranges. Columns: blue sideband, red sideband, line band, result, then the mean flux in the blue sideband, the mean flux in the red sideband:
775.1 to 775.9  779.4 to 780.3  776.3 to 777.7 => -0.045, 9.56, 10.3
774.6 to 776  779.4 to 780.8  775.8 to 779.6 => -0.017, 9.67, 10.3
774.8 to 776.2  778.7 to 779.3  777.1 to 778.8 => -0.015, 9.67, 10.1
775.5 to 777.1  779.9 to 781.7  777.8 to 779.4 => 0.018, 10.1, 10.5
